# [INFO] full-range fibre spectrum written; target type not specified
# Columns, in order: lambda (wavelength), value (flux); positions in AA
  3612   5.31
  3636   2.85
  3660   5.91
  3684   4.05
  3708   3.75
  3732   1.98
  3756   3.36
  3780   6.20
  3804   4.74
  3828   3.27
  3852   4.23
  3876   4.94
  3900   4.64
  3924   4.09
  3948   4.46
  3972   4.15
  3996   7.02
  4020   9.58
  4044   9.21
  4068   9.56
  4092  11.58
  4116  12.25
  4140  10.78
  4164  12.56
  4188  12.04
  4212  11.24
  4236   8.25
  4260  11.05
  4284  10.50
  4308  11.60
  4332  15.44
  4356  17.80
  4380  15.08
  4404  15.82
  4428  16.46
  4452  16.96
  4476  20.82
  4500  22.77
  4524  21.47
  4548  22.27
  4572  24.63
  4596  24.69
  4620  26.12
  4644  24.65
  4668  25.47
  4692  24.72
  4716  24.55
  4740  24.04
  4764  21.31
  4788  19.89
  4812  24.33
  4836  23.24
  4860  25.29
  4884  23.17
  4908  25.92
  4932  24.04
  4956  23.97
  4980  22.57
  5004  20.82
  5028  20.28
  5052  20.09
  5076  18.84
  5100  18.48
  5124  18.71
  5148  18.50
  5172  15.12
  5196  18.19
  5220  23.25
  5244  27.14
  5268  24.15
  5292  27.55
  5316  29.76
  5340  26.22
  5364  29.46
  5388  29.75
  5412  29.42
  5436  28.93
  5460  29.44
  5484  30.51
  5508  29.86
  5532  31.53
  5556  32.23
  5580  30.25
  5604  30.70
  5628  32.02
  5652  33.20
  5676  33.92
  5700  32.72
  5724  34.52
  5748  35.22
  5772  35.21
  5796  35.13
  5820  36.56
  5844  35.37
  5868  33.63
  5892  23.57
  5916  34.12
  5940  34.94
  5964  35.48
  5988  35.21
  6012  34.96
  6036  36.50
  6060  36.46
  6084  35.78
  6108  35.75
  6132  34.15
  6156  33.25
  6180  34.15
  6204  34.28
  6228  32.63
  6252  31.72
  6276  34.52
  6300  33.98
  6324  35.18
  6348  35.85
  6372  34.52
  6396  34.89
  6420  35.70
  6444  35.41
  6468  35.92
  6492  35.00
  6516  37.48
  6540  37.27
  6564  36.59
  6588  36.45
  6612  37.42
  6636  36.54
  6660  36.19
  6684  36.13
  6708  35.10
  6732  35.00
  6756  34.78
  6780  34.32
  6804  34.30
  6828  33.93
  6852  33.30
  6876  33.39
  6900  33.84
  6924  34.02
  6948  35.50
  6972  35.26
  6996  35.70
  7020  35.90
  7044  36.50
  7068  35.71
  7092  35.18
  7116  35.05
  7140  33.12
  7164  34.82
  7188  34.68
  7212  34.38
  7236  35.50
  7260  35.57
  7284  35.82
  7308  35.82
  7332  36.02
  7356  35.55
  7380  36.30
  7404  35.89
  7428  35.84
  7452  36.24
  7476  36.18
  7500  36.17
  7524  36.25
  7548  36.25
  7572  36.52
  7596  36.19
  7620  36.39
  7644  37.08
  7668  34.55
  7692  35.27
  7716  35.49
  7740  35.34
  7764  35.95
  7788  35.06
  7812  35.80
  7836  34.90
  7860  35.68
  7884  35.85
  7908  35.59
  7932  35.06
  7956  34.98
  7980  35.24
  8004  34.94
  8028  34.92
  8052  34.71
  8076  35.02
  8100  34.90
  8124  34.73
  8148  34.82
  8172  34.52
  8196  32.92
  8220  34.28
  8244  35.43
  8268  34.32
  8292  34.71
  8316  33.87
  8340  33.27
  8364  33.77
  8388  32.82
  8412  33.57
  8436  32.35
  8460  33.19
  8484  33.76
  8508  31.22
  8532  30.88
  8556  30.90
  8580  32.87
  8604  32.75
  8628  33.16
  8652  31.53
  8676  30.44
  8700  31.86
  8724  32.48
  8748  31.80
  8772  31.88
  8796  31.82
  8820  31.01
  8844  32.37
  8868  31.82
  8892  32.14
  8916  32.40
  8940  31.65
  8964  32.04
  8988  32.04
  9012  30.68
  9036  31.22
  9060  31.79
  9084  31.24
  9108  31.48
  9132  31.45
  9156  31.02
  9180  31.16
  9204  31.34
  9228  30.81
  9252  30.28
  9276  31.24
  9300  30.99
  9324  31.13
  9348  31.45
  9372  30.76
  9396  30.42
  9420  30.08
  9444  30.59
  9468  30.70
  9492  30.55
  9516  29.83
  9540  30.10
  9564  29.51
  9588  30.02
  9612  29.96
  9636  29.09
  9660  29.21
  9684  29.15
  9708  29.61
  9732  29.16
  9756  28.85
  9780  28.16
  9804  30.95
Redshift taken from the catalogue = 0.000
